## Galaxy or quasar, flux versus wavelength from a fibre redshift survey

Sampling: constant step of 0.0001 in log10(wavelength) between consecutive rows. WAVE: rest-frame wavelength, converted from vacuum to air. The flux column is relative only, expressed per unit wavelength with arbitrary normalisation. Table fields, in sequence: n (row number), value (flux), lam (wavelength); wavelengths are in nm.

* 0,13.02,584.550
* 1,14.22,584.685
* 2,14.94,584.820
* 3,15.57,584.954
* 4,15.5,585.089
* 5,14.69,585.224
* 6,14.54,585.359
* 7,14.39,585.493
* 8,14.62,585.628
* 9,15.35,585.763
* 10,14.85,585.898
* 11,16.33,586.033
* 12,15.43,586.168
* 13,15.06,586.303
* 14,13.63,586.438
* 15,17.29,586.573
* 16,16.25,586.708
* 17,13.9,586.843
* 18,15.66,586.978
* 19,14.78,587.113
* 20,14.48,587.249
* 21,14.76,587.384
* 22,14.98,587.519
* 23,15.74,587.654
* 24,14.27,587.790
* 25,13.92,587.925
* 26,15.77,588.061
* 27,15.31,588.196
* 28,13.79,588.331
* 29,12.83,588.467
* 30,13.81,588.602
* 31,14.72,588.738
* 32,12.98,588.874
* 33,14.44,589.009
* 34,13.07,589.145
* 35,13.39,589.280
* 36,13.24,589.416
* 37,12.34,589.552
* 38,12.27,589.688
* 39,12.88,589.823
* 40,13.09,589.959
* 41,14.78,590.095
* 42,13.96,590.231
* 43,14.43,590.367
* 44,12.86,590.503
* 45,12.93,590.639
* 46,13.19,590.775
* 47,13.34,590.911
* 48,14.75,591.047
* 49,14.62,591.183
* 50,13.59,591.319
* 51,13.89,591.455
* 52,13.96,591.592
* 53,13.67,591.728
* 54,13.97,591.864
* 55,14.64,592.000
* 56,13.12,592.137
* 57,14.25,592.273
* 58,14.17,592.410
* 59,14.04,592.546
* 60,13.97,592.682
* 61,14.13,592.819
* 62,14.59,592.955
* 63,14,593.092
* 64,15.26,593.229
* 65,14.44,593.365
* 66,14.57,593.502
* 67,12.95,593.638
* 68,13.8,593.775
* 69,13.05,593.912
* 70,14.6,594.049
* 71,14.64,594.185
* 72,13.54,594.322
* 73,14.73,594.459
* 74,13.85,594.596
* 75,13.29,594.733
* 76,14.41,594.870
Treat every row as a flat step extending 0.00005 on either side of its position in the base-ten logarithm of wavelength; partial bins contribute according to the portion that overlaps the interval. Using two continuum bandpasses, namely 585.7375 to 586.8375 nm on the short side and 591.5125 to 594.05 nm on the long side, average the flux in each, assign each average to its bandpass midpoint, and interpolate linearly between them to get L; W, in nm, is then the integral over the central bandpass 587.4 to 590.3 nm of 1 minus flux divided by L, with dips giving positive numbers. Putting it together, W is 0.19 nm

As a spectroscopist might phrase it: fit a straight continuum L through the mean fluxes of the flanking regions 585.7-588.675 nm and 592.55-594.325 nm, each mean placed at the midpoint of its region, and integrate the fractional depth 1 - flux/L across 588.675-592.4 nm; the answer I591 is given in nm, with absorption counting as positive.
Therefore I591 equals 0.22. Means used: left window 14.9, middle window 13.6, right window 14.1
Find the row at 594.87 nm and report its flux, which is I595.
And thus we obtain 14.41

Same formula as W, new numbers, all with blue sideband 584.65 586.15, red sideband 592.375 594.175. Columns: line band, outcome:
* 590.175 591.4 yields 0.058 nm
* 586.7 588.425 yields -0.003 nm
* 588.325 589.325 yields 0.070 nm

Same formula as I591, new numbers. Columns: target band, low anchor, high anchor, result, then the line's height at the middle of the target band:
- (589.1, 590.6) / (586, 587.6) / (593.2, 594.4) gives 0.143 nm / 14.7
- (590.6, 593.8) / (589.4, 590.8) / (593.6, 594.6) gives -0.092 nm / 13.6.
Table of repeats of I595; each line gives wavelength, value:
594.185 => 14.64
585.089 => 15.5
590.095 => 14.78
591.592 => 13.96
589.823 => 12.88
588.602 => 13.81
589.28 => 13.39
